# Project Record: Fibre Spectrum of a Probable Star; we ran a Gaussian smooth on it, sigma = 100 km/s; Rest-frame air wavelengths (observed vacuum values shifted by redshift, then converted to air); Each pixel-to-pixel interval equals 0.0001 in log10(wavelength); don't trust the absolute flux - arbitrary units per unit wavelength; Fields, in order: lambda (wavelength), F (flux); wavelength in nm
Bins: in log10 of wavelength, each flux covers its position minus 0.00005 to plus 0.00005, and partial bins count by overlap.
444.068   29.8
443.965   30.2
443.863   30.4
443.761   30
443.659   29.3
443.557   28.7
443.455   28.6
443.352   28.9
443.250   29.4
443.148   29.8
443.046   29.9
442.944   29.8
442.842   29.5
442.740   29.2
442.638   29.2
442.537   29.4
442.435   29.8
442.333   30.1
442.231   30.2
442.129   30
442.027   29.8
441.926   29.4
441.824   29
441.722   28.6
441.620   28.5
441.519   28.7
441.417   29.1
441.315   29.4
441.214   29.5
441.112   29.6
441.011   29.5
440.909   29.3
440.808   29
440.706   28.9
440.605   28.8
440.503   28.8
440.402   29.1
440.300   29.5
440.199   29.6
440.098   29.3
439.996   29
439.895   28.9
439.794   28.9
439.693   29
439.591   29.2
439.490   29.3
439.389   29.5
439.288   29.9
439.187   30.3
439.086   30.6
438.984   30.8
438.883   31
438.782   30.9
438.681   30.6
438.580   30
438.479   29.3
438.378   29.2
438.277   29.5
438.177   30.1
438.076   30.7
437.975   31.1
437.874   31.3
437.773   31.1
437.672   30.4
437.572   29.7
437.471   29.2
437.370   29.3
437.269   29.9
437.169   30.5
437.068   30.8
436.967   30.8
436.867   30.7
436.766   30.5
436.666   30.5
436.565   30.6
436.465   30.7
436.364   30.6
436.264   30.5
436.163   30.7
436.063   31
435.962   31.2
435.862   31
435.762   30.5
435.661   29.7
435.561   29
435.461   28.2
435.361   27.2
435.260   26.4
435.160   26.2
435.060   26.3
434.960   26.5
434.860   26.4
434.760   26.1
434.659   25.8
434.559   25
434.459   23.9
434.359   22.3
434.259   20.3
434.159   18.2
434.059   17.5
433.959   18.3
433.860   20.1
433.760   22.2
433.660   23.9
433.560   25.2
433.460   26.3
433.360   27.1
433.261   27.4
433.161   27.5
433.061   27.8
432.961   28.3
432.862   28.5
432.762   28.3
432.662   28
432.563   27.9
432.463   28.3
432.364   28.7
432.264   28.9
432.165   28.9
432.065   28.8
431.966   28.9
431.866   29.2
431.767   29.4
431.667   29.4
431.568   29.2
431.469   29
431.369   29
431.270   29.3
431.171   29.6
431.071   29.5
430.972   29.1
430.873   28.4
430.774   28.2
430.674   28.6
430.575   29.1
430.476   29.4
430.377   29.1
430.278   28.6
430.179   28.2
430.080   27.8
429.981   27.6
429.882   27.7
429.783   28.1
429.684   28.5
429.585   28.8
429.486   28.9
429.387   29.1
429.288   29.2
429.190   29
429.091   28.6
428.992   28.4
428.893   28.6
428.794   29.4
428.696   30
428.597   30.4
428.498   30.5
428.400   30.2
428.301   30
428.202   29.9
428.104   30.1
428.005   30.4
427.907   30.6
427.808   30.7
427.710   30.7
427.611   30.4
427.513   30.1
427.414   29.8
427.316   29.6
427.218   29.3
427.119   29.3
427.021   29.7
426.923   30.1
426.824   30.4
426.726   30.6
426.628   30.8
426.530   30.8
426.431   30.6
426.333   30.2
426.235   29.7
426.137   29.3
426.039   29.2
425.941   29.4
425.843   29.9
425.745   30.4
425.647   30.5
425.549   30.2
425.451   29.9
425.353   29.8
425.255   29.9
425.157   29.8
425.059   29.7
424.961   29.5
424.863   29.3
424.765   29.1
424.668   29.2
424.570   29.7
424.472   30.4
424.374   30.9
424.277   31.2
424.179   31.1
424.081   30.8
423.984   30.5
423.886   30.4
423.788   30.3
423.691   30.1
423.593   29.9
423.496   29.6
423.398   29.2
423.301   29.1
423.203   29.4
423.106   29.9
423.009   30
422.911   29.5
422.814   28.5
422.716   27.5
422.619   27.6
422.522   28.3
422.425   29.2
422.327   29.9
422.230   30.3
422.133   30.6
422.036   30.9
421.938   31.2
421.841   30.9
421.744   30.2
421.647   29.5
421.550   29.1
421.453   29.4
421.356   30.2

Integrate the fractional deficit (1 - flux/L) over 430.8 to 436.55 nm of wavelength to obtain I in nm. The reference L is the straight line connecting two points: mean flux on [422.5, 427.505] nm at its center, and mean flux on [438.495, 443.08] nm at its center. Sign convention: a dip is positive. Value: 0.47 nm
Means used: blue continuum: 29.8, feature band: 27.2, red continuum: 29.5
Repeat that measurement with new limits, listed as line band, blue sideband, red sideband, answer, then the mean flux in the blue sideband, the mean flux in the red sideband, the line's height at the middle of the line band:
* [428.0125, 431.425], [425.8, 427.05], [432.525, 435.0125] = -0.170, 30.1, 24.7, 27.7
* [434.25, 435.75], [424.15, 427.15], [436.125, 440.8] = 0.188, 30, 30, 30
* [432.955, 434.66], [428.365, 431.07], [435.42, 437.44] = 0.356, 28.9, 30.3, 29.8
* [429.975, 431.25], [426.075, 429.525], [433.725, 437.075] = 0.001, 29.9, 26.9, 28.8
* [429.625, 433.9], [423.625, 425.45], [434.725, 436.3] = 0.161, 30.1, 28.6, 29.1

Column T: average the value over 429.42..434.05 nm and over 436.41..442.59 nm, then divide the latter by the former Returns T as 1.07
